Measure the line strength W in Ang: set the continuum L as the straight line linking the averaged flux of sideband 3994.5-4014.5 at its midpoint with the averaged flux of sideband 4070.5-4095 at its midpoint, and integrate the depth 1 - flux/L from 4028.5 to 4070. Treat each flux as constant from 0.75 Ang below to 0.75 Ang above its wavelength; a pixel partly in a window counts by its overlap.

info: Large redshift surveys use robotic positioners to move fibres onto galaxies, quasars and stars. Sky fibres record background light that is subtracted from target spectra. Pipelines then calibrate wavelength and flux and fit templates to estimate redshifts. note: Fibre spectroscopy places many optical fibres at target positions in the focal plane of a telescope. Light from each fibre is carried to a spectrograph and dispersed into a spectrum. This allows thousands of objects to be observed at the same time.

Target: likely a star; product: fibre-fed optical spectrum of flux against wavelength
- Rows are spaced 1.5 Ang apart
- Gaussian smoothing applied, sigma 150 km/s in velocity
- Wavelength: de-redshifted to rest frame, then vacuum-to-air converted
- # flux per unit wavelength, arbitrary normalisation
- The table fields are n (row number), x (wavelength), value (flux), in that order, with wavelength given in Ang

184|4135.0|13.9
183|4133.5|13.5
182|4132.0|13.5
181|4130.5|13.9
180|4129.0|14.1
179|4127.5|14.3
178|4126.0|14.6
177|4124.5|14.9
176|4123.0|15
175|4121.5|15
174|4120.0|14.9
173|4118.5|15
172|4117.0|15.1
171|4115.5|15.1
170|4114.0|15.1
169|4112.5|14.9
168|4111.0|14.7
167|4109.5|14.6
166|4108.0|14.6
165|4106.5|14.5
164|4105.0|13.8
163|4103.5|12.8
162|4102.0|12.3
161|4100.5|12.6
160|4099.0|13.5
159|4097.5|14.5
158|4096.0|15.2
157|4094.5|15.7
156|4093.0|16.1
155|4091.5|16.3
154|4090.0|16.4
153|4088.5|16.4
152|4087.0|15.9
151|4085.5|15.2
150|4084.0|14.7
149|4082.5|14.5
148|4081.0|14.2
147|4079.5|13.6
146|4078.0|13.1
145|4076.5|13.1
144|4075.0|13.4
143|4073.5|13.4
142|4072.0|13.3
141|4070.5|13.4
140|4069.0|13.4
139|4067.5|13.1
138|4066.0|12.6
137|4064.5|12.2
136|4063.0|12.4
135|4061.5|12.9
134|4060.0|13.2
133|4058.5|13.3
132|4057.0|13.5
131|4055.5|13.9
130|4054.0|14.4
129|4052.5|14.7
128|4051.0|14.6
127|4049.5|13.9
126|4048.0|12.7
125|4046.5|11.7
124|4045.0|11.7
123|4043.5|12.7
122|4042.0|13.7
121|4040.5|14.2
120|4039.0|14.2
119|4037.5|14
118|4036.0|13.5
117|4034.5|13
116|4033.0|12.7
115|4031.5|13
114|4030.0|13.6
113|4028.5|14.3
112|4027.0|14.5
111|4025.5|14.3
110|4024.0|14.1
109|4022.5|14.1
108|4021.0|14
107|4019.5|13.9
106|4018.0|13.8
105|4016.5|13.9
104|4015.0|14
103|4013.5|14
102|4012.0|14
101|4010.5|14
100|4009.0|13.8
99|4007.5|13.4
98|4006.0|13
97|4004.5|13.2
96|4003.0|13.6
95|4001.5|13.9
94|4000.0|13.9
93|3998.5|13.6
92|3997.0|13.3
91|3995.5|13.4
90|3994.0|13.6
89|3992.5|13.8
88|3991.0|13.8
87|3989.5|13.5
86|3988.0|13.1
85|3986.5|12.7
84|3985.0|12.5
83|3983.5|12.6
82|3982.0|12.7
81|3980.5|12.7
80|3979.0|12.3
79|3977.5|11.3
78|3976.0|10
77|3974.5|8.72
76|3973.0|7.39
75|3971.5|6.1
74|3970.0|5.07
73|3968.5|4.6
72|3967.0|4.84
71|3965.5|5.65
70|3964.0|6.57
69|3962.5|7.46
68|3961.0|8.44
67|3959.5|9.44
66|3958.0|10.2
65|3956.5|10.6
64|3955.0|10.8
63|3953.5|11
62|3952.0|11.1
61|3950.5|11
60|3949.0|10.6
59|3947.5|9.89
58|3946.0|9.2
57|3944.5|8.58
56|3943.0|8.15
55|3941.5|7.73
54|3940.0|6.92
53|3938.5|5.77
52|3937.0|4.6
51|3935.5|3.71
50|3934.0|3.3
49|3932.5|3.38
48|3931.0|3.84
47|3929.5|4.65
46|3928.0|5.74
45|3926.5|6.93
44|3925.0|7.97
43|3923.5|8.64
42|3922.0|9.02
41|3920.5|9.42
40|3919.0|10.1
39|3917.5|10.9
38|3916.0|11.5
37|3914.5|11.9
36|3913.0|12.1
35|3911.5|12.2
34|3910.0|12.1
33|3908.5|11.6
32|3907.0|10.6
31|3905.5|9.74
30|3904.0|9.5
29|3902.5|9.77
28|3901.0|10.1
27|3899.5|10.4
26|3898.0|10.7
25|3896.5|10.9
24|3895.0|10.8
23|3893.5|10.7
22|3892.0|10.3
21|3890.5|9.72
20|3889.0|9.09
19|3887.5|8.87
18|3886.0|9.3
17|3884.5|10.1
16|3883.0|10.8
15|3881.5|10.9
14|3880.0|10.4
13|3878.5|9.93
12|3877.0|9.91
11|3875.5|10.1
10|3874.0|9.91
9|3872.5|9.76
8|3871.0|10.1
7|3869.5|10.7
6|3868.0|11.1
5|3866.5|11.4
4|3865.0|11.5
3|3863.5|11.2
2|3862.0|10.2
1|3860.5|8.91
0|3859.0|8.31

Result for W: 2.6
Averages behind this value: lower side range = 13.6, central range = 13.3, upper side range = 14.7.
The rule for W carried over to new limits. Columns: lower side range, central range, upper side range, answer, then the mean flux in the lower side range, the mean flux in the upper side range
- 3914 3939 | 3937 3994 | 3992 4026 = 3.60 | 7.11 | 13.8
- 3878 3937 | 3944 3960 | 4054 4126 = 0.27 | 9.21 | 14.2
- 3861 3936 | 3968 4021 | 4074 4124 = -1.32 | 9.57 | 14.6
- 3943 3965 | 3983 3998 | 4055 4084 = -3.51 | 9.54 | 13.3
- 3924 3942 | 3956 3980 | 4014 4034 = 1.54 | 5.39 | 13.9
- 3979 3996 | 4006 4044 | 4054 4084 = -1.64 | 13.1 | 13.4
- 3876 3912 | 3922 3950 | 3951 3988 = 8.78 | 10.3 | 9.45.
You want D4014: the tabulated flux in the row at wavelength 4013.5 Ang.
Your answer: 14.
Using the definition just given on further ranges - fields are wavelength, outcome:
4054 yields 14.4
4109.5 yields 14.6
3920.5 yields 9.42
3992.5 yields 13.8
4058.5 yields 13.3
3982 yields 12.7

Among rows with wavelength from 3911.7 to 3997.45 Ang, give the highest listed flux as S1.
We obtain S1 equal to 13.8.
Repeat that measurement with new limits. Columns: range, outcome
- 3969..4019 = 14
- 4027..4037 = 14.5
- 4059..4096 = 16.4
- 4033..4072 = 14.7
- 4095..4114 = 15.2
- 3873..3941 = 12.2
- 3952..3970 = 11.1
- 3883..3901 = 10.9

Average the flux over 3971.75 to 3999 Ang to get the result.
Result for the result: 12.2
